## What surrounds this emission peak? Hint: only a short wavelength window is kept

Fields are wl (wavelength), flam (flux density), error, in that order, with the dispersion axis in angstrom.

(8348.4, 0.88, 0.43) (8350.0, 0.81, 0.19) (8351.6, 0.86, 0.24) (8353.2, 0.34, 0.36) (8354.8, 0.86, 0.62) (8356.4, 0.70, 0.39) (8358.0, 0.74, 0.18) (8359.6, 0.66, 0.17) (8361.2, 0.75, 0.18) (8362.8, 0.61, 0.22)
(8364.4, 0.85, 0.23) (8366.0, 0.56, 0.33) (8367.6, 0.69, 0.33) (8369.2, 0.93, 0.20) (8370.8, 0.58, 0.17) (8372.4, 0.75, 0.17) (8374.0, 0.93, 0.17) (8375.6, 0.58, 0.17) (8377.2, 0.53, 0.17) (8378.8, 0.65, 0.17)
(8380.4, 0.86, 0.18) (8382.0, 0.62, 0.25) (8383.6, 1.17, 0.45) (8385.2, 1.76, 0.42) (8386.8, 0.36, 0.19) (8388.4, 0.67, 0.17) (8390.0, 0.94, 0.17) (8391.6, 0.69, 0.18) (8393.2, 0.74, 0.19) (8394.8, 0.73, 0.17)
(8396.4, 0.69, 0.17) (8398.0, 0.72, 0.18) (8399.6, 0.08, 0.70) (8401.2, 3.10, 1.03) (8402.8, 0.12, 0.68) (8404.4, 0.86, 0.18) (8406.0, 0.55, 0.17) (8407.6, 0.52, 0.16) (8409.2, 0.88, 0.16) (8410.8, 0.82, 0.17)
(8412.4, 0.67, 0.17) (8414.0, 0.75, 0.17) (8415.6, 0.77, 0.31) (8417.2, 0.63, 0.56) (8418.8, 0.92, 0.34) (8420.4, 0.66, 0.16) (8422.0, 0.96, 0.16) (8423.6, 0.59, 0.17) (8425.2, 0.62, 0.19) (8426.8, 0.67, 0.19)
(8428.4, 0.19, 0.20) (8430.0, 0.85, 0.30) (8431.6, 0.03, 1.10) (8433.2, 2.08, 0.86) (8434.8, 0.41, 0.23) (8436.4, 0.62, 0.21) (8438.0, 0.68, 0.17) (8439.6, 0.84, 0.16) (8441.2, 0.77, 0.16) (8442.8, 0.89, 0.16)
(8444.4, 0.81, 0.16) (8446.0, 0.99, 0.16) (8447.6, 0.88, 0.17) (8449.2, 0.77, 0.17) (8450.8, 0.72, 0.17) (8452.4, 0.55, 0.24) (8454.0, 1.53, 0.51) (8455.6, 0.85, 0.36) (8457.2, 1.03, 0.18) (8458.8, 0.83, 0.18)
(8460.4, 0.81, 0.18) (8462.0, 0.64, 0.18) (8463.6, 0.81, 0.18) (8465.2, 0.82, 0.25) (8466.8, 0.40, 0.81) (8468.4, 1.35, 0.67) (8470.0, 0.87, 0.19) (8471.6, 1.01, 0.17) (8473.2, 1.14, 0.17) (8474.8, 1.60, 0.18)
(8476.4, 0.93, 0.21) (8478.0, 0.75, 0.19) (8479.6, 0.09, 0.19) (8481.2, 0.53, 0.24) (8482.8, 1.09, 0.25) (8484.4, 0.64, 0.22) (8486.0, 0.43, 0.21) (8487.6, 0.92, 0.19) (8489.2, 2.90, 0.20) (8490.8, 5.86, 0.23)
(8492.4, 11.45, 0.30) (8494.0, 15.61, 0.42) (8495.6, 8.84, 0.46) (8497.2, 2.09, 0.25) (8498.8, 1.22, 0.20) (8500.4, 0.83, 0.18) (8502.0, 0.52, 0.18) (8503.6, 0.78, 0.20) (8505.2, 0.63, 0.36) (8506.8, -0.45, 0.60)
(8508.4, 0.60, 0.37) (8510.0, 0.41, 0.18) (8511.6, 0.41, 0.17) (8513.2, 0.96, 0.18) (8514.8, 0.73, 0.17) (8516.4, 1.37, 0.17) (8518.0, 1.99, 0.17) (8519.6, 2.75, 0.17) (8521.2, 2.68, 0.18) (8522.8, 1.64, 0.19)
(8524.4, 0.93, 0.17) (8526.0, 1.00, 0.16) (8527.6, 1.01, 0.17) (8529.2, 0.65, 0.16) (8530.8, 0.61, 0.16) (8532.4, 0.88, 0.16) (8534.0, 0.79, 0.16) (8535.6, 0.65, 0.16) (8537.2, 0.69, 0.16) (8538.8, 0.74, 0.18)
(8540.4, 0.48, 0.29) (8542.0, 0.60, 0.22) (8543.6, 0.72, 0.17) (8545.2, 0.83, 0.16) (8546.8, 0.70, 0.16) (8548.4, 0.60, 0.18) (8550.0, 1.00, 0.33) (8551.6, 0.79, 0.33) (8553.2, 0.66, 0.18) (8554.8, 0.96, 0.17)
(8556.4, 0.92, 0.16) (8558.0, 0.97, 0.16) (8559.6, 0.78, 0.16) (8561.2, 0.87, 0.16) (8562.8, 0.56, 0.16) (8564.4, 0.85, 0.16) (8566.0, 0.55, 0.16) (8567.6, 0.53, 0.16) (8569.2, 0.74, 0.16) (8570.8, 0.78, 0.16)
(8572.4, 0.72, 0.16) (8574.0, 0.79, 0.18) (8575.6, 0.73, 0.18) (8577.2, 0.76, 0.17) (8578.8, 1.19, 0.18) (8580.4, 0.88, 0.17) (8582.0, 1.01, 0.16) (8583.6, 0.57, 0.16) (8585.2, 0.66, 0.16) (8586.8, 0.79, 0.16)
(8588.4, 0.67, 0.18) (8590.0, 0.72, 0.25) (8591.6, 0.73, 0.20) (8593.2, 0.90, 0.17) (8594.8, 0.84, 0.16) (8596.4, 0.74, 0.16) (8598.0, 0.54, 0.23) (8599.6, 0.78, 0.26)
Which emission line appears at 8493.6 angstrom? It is H-alpha 6563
